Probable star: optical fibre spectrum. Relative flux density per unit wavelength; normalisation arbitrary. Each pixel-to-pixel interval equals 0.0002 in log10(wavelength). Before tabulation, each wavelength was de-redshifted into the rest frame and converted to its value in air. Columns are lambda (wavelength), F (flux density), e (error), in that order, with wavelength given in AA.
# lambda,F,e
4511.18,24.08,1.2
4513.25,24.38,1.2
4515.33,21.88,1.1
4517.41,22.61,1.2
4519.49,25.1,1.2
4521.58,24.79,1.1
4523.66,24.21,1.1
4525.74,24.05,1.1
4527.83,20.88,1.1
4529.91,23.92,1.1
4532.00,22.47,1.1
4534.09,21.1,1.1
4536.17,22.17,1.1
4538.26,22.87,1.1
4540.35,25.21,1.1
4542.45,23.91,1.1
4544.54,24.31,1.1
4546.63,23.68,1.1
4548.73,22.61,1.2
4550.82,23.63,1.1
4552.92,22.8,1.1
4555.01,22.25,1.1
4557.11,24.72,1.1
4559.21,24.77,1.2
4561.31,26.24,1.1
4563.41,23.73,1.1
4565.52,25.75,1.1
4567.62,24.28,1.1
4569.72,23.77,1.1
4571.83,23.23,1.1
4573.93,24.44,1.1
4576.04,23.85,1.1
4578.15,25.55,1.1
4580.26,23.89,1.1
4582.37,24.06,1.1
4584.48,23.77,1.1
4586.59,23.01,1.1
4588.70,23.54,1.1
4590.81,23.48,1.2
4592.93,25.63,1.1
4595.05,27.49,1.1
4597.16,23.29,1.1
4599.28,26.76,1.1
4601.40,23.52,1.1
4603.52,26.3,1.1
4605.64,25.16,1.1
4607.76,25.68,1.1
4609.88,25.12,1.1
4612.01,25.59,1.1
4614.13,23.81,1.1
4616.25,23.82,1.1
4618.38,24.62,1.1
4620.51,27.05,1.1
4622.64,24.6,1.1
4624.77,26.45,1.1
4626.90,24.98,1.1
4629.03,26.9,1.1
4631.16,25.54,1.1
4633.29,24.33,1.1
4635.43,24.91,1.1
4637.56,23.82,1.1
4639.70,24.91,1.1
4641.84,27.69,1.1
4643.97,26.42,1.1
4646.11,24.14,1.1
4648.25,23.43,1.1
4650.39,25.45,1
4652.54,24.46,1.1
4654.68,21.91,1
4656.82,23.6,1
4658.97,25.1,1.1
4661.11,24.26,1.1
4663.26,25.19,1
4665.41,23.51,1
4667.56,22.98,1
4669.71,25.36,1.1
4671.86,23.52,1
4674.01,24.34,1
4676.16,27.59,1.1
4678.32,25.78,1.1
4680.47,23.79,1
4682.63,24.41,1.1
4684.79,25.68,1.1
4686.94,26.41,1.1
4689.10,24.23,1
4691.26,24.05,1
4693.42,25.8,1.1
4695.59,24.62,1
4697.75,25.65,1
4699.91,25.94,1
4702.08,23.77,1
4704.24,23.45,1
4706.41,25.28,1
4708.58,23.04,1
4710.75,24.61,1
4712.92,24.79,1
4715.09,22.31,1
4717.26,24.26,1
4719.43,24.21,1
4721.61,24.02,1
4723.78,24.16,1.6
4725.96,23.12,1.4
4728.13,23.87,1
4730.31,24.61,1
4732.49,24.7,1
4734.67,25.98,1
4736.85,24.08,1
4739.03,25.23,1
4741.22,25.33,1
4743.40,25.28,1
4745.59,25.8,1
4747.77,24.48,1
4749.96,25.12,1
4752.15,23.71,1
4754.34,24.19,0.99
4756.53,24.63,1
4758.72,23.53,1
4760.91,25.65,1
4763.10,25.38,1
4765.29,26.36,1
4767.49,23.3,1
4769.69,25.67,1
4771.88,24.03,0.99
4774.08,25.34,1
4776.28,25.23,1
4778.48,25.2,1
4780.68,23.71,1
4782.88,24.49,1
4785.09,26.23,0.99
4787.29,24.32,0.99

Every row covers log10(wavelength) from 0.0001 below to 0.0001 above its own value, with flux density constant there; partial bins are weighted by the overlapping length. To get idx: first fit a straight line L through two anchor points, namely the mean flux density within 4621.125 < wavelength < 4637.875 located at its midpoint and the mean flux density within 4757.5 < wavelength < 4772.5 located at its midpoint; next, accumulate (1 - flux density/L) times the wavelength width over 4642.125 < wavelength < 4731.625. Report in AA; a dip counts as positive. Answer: 2.3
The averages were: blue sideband 25.3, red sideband 24.9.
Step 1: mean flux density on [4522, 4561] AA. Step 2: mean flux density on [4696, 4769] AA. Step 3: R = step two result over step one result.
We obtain 1.0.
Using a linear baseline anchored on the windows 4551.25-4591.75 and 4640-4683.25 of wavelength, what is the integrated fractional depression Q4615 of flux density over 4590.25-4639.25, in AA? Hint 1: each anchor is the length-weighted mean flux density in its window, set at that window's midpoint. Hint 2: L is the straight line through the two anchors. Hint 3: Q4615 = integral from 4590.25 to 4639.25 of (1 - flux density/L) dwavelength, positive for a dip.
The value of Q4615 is -1.7 AA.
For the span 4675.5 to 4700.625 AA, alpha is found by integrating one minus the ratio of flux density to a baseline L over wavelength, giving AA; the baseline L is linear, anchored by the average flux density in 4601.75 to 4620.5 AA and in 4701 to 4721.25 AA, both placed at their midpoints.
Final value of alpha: -1.1 AA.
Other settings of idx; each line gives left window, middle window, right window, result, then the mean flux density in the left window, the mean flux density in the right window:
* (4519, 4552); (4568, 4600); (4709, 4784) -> -0.9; 23.4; 24.6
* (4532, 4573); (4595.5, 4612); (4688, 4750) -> -0.9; 23.7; 24.5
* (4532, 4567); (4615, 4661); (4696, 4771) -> -1.6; 23.7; 24.6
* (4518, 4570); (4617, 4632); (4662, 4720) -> -0.9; 23.7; 24.6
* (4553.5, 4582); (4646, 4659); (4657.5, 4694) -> 0.4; 24.3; 24.8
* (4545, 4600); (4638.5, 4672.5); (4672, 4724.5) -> 0.0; 24.2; 24.7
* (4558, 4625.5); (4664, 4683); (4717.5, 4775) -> 0.1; 24.7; 24.7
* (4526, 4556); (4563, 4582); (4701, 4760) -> -0.9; 23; 24.4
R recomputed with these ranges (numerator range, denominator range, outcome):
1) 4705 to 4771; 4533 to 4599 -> 1.02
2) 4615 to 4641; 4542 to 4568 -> 1.05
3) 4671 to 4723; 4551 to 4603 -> 1.01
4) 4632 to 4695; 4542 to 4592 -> 1.03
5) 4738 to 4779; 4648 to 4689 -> 1.01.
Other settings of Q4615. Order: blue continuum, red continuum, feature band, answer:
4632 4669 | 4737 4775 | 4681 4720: 0.1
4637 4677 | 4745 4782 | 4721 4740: 0.2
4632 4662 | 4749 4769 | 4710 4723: 0.3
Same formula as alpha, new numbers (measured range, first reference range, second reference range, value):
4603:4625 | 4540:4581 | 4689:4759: -0.9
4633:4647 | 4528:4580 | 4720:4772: -0.6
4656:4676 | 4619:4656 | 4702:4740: 0.3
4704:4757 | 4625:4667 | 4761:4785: 1.0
